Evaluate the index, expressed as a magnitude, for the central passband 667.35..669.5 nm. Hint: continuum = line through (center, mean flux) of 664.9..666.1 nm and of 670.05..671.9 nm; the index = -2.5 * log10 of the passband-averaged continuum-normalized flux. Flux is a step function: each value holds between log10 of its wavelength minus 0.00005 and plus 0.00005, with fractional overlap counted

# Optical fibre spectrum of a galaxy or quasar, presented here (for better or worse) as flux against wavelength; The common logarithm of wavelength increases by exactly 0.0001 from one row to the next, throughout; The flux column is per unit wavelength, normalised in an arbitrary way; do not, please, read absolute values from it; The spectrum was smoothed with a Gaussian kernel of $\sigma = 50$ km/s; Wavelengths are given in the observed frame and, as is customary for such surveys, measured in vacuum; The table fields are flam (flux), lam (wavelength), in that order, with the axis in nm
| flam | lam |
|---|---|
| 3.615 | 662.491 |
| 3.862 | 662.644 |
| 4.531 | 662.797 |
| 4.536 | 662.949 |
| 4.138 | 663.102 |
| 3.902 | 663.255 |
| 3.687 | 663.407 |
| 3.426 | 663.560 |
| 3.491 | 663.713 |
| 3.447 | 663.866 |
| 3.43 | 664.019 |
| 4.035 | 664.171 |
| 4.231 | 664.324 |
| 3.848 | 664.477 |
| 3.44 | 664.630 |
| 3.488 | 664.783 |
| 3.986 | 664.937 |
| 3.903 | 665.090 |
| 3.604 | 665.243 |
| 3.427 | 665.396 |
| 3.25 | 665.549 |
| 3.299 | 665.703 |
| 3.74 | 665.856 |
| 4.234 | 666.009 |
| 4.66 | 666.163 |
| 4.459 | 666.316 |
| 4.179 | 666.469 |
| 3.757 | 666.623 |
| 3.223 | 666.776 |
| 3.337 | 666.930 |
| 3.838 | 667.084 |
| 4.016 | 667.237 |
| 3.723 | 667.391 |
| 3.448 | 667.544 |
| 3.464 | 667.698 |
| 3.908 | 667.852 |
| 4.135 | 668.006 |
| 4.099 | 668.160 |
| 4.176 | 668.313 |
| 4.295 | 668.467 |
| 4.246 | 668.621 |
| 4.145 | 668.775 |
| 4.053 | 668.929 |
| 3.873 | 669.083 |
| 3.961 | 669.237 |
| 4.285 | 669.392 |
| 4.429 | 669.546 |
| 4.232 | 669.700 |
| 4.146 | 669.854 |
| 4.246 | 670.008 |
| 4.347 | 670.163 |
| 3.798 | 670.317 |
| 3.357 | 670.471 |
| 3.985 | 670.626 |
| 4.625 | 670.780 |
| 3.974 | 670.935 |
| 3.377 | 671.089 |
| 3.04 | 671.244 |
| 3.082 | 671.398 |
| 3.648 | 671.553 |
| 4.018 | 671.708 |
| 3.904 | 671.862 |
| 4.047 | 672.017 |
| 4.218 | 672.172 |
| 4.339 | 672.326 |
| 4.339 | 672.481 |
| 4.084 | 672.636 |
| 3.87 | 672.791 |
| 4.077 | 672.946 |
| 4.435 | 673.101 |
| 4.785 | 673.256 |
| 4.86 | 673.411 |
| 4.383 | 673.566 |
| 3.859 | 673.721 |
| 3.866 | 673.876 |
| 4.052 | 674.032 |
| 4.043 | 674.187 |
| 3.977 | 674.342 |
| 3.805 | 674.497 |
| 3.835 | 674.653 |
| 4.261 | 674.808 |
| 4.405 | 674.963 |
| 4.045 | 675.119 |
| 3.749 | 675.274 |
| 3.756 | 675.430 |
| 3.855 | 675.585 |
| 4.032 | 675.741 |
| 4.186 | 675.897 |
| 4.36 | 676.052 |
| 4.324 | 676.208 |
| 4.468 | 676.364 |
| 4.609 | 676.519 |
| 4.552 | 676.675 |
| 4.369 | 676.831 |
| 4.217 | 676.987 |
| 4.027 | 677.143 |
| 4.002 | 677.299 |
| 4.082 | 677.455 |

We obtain -0.08 mag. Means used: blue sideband 3.68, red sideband 3.77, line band 4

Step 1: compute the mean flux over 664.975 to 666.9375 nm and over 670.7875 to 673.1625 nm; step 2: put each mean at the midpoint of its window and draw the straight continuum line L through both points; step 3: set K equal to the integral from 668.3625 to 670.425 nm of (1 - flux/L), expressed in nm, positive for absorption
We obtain -0.15 nm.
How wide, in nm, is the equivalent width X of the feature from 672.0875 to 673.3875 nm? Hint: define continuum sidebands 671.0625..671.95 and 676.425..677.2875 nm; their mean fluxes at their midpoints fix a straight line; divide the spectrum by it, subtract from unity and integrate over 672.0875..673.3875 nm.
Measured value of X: -0.20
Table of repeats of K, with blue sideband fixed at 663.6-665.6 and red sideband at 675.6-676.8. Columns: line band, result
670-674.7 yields 0.12 nm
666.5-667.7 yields 0.06 nm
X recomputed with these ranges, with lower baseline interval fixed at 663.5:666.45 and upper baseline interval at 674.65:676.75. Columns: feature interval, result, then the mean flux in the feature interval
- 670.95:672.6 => 0.090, 3.82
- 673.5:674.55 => 0.031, 4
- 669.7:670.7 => -0.007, 4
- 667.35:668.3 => 0.014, 3.83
